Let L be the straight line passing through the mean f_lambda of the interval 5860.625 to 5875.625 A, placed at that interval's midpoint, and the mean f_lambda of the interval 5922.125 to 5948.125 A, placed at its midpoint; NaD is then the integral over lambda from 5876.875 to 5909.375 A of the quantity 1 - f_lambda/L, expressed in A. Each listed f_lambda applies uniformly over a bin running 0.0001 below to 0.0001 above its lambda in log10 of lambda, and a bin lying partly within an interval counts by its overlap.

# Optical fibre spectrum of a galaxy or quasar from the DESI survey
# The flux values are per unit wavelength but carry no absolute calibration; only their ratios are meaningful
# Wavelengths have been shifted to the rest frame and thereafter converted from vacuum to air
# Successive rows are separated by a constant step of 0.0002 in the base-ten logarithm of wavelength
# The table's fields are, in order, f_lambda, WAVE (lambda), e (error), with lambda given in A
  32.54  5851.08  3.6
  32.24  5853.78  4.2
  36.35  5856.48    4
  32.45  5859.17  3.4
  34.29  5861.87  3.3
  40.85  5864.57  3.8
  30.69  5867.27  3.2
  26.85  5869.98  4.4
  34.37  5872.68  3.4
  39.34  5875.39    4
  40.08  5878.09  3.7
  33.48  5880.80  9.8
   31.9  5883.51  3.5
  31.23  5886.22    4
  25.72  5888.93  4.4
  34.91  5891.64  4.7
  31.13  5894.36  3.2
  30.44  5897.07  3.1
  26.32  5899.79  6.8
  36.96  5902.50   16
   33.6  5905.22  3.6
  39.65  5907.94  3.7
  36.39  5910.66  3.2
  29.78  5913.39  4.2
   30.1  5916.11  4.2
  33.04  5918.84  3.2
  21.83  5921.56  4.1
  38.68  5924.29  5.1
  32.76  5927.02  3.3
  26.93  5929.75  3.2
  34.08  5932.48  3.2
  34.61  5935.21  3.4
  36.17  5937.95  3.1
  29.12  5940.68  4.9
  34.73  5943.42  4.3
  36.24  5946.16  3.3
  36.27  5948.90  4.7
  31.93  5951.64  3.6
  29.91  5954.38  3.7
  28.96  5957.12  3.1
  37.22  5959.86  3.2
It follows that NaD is 0.82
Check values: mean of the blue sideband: 34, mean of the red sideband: 33.4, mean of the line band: 32.9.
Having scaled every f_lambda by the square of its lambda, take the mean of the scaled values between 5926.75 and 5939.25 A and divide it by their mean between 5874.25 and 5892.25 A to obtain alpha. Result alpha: 0.99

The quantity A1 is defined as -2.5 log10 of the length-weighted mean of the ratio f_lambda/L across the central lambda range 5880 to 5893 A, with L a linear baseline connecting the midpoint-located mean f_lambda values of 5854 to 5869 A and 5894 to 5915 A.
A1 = 0.08 mag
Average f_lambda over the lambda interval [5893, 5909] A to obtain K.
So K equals 32.9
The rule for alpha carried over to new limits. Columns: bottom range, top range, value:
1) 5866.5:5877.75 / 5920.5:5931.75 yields 0.93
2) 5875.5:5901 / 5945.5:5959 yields 1.04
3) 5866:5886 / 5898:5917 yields 1.00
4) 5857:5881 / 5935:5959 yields 0.98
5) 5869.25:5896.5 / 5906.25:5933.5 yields 0.99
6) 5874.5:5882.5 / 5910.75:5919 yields 0.85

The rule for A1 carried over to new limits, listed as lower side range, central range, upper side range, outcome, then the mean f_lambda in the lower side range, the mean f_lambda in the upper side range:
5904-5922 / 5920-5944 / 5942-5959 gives 0.028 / 32.6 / 33.1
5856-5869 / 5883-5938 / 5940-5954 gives 0.063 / 34.6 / 33.6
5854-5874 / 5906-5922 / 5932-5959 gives 0.032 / 33.6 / 33.3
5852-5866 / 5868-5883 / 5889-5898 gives -0.039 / 35.1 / 31.3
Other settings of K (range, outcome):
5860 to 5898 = 33.3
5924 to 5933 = 32.4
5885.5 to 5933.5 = 31.9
